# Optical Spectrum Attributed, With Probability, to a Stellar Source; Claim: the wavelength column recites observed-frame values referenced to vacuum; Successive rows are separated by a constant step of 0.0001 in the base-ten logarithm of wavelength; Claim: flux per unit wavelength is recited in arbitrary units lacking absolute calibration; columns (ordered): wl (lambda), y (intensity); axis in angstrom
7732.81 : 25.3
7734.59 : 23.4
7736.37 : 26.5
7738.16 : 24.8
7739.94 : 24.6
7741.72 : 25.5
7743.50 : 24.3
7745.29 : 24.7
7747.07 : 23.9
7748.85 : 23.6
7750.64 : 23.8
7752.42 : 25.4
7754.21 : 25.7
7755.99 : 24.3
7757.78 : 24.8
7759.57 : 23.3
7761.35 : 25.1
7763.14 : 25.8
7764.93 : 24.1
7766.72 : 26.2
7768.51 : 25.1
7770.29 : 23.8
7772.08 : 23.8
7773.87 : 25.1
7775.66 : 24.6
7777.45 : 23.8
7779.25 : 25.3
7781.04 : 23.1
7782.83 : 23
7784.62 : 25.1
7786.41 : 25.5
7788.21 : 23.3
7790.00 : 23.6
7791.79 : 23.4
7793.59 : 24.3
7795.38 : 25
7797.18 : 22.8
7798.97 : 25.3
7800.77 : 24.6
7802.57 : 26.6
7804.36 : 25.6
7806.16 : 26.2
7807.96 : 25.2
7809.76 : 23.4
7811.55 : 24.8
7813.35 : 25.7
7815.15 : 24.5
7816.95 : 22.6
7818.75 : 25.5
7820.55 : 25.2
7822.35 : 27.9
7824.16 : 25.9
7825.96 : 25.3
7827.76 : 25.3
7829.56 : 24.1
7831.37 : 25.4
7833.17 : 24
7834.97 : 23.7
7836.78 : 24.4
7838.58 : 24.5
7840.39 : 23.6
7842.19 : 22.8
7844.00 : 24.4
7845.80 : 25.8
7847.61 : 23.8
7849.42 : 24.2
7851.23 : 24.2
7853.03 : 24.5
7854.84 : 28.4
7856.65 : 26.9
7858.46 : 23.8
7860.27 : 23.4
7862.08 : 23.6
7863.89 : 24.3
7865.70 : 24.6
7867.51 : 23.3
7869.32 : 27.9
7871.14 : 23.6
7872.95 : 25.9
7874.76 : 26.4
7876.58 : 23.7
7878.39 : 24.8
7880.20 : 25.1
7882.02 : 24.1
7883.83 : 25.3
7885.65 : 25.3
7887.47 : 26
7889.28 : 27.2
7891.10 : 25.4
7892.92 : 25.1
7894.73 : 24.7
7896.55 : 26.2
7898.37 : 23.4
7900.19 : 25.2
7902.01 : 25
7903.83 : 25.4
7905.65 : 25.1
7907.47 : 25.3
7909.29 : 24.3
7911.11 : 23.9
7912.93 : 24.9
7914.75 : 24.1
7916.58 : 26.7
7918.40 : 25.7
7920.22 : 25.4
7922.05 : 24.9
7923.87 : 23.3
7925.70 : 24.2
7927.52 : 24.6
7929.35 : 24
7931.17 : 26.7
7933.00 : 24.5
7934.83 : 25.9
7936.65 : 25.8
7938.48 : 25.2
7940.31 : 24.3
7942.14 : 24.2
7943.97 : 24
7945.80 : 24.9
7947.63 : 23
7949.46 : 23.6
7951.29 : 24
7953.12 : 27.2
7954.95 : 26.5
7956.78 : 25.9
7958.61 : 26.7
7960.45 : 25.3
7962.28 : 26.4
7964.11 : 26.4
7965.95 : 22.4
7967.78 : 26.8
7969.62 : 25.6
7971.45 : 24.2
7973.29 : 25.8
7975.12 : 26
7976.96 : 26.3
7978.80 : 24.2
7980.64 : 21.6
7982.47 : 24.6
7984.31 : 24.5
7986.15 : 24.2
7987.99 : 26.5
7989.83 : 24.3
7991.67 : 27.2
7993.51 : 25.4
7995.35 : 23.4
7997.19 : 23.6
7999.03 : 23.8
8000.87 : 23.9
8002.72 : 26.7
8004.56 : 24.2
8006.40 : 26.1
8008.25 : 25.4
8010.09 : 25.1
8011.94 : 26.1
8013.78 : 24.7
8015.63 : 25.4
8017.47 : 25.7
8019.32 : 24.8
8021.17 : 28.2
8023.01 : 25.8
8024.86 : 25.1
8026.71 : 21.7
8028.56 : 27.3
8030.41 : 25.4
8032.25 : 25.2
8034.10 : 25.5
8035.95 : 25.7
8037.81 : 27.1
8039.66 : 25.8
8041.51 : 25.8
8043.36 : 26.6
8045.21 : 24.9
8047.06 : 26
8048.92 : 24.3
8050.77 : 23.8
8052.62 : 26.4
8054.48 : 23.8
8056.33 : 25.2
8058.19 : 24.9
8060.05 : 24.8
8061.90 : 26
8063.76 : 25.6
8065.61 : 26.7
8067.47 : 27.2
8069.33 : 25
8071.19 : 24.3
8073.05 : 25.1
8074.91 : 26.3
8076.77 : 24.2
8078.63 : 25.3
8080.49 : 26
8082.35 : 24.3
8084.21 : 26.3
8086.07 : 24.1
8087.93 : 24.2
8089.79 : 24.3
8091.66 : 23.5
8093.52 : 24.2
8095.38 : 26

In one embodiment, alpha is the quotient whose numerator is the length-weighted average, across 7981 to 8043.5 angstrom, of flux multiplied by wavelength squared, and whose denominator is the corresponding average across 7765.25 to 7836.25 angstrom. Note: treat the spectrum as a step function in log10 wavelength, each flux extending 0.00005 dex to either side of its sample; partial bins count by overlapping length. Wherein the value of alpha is 1.08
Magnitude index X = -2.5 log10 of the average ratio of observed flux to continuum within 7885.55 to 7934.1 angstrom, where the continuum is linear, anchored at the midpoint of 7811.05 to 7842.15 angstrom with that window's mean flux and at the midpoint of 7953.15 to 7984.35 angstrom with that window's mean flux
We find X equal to 0.00 mag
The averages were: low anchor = 24.8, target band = 25.1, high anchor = 25.3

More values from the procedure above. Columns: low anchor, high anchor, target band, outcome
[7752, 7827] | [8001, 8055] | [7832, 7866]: 0.02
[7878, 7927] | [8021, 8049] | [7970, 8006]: 0.03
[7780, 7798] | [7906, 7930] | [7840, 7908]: -0.02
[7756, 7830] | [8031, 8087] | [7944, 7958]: 0.01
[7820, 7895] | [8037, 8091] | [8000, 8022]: -0.01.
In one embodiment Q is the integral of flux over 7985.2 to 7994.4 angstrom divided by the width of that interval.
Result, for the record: 25.5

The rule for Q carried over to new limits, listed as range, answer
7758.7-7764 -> 24.8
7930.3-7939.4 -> 25.6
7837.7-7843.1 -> 23.6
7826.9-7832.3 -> 24.9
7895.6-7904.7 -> 25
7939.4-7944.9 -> 24.2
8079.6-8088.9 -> 25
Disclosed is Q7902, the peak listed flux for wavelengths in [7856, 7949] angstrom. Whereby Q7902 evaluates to 27.9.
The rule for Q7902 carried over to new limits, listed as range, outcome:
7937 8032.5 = 28.2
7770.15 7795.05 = 25.5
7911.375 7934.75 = 26.7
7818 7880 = 28.4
